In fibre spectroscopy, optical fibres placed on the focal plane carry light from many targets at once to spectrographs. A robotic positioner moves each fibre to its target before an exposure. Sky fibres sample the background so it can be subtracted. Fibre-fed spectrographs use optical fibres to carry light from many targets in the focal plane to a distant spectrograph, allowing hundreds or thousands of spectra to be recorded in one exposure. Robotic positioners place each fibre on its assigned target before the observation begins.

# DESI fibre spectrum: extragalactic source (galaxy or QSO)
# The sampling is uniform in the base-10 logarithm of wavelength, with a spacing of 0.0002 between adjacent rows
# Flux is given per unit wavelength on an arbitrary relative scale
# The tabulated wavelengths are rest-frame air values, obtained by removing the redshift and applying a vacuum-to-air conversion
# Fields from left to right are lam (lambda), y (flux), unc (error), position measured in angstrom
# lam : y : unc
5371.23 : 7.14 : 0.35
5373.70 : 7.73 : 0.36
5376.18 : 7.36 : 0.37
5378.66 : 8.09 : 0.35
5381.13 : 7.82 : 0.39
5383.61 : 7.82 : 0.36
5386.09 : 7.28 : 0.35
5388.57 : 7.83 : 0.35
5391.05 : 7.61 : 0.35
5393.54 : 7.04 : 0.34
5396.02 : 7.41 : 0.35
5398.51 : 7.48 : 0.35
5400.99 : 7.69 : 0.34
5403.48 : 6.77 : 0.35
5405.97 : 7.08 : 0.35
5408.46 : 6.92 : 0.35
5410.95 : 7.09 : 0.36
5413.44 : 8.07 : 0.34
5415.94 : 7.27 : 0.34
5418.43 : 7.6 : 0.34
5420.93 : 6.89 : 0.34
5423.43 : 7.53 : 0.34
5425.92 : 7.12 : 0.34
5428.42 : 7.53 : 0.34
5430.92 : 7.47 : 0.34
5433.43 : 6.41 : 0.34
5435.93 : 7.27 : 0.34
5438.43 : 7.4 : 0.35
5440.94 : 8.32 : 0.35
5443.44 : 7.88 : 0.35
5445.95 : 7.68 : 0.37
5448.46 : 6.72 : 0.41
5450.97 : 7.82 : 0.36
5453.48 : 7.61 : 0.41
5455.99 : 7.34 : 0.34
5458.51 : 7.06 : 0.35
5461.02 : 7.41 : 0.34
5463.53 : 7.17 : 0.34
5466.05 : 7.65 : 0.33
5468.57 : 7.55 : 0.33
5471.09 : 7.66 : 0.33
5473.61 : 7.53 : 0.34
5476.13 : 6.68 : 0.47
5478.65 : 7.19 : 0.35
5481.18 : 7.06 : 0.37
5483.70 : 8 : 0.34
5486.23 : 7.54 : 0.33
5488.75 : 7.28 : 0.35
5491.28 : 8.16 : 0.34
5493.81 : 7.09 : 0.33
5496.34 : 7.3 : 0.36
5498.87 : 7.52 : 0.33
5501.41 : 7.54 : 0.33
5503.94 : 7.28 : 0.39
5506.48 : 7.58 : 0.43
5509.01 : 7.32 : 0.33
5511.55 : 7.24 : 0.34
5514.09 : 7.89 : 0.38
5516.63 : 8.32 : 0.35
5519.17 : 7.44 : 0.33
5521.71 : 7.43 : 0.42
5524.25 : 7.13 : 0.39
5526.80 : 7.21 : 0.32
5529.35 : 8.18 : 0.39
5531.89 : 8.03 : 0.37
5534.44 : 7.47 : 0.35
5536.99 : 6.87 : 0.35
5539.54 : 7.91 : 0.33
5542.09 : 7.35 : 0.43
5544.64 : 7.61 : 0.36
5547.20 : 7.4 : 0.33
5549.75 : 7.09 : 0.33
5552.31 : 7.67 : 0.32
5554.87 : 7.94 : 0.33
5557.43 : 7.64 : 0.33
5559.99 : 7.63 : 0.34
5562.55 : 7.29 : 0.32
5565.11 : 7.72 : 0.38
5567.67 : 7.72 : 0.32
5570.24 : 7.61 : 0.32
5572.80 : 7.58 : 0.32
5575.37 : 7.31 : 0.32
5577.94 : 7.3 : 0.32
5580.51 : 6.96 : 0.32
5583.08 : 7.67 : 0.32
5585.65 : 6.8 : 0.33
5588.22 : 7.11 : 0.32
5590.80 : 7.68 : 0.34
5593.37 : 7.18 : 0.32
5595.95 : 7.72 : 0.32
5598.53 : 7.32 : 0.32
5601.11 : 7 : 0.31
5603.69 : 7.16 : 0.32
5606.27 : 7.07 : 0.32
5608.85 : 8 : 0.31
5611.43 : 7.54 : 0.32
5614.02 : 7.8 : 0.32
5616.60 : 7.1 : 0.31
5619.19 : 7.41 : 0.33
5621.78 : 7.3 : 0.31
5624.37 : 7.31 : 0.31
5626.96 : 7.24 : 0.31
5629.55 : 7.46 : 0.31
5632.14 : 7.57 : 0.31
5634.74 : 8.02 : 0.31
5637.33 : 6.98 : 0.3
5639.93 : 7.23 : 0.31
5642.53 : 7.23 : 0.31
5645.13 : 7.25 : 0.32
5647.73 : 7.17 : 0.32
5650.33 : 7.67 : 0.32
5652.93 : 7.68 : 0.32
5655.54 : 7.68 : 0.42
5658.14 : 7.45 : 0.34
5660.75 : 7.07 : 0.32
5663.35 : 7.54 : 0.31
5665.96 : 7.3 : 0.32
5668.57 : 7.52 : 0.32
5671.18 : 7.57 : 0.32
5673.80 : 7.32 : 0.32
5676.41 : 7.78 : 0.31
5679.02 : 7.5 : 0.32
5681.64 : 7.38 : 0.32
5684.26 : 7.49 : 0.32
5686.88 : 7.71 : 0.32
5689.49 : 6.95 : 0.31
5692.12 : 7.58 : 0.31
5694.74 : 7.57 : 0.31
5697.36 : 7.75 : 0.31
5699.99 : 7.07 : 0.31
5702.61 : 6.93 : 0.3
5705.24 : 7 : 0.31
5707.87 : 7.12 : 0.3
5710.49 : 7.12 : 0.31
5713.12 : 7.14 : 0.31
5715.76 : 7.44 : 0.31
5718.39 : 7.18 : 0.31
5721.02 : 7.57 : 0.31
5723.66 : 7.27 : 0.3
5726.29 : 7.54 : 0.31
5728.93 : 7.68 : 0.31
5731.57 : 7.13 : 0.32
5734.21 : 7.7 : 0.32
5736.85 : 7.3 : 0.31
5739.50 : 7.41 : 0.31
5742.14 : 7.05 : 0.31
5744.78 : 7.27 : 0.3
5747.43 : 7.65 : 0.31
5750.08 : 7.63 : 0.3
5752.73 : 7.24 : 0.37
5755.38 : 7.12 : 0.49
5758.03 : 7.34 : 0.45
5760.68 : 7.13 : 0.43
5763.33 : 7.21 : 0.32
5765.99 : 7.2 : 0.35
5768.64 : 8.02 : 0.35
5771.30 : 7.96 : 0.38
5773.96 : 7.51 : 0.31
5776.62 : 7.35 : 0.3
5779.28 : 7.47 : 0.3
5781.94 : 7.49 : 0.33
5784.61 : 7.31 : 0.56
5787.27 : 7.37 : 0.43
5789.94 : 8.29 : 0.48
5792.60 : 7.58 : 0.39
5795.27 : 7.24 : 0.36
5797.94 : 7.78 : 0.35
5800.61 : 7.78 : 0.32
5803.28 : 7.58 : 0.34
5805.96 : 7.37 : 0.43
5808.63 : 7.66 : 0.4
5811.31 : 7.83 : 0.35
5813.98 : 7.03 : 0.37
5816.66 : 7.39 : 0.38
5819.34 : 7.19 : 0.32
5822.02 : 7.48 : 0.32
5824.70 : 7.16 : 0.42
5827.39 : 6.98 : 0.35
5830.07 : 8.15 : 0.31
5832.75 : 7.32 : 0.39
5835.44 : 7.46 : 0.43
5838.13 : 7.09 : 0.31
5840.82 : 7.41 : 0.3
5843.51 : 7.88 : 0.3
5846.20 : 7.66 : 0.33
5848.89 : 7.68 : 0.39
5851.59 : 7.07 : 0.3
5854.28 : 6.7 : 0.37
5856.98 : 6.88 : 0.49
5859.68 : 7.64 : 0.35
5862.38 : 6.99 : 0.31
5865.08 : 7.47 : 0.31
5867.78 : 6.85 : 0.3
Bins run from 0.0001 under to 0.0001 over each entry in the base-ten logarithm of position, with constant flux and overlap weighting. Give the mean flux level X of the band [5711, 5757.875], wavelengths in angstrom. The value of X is 7.37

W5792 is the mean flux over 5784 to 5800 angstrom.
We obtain 7.62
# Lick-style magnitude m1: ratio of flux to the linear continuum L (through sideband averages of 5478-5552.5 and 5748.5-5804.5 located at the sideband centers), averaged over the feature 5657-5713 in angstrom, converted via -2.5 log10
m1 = 0.02 mag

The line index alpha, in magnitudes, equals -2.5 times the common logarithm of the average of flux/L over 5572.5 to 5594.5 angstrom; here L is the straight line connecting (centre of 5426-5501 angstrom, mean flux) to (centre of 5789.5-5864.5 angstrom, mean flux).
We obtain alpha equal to 0.02 mag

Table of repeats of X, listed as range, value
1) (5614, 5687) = 7.43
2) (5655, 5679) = 7.47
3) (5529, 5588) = 7.49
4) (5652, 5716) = 7.38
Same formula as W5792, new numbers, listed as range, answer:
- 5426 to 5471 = 7.43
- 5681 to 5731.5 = 7.34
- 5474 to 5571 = 7.51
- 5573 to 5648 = 7.35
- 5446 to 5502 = 7.41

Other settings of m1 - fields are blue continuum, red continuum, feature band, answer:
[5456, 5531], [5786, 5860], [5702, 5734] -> 0.025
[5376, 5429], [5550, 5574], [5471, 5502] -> 0.016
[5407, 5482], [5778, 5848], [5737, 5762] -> 0.024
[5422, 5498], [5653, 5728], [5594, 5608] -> 0.018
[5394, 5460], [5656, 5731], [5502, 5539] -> -0.025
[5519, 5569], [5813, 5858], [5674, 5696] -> -0.007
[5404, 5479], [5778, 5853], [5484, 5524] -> -0.022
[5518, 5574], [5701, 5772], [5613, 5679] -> 0.001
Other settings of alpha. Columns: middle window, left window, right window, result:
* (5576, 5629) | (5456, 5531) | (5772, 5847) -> 0.02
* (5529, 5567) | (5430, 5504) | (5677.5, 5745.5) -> -0.03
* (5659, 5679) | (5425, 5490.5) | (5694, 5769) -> -0.02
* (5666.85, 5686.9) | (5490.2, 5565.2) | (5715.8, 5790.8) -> -0.01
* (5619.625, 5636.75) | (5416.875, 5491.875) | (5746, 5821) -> 0.00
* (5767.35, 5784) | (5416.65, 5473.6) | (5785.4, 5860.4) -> -0.02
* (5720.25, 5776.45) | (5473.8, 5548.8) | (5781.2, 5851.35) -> 0.01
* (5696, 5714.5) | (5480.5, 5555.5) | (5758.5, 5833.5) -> 0.05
